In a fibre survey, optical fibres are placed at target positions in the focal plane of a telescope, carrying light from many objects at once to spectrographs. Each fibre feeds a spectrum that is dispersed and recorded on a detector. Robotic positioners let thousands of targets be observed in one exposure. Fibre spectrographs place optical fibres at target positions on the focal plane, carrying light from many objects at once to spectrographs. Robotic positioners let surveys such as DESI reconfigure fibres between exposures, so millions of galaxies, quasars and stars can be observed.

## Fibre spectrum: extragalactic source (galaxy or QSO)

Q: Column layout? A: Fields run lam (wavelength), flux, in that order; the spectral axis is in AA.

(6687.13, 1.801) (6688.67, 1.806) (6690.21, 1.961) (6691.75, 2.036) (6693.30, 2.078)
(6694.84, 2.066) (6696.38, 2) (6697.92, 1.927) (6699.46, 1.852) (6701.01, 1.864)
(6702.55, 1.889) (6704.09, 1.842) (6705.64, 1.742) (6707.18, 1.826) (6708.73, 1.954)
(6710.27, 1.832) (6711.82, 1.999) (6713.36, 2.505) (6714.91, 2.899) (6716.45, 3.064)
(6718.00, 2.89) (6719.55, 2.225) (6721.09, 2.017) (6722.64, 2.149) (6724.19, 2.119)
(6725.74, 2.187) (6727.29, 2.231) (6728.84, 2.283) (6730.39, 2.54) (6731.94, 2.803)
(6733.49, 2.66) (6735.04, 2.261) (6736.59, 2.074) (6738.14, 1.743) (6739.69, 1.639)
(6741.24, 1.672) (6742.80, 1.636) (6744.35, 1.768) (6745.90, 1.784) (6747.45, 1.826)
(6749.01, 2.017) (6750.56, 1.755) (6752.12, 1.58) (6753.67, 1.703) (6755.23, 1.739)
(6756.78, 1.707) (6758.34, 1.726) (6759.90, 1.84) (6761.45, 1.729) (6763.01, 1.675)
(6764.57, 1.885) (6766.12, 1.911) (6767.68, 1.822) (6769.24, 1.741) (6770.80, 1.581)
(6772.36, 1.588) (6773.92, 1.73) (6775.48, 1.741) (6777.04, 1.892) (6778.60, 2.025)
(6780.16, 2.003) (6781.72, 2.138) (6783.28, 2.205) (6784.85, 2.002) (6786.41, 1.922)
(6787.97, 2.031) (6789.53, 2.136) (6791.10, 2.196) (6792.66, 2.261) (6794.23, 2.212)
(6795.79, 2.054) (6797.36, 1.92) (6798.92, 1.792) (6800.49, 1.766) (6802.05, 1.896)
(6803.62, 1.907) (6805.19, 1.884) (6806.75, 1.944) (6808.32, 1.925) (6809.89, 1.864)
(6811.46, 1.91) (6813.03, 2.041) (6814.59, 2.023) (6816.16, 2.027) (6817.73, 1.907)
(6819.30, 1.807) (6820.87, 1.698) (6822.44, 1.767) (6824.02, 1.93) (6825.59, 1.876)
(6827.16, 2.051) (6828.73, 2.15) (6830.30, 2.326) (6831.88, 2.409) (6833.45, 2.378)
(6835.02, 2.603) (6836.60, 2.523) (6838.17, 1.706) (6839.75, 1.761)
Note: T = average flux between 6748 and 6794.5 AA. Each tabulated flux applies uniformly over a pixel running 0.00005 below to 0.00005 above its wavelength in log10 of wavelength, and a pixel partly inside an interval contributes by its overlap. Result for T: 1.88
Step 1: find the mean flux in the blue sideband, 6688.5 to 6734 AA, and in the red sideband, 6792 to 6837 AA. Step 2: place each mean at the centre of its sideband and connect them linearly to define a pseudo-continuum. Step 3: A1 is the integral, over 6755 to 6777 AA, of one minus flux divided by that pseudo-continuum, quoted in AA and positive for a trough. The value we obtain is 3.64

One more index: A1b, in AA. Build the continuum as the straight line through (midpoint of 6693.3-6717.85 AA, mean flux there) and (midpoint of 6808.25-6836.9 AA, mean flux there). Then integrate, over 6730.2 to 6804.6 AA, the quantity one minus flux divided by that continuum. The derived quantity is 5.88 AA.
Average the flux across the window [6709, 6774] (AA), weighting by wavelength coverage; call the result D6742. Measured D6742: 2.01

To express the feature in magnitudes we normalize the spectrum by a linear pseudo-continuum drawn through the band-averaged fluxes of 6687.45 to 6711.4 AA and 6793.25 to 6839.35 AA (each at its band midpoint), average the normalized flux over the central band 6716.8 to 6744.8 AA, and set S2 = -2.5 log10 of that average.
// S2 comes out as -0.13 mag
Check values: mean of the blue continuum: 1.91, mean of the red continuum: 2.01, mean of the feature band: 2.18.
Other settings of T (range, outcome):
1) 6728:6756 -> 1.97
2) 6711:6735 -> 2.43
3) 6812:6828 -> 1.91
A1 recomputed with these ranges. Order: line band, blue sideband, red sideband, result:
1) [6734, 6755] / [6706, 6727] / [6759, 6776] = 1.8 AA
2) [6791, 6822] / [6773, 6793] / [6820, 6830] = 0.4 AA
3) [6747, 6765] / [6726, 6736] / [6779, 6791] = 4.0 AA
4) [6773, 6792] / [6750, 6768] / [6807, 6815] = -1.6 AA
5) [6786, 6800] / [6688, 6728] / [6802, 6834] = -0.3 AA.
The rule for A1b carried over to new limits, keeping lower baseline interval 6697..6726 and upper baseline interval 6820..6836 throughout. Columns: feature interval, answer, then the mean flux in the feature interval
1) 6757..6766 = 1.5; 1.78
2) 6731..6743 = 0.3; 2.09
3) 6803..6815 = 1.1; 1.94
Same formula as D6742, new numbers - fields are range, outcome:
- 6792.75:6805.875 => 1.95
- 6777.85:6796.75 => 2.1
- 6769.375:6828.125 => 1.94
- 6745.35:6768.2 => 1.78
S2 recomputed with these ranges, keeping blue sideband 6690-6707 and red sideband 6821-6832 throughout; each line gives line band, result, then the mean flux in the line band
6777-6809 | 0.00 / 2.01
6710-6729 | -0.21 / 2.35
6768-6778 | 0.15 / 1.72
